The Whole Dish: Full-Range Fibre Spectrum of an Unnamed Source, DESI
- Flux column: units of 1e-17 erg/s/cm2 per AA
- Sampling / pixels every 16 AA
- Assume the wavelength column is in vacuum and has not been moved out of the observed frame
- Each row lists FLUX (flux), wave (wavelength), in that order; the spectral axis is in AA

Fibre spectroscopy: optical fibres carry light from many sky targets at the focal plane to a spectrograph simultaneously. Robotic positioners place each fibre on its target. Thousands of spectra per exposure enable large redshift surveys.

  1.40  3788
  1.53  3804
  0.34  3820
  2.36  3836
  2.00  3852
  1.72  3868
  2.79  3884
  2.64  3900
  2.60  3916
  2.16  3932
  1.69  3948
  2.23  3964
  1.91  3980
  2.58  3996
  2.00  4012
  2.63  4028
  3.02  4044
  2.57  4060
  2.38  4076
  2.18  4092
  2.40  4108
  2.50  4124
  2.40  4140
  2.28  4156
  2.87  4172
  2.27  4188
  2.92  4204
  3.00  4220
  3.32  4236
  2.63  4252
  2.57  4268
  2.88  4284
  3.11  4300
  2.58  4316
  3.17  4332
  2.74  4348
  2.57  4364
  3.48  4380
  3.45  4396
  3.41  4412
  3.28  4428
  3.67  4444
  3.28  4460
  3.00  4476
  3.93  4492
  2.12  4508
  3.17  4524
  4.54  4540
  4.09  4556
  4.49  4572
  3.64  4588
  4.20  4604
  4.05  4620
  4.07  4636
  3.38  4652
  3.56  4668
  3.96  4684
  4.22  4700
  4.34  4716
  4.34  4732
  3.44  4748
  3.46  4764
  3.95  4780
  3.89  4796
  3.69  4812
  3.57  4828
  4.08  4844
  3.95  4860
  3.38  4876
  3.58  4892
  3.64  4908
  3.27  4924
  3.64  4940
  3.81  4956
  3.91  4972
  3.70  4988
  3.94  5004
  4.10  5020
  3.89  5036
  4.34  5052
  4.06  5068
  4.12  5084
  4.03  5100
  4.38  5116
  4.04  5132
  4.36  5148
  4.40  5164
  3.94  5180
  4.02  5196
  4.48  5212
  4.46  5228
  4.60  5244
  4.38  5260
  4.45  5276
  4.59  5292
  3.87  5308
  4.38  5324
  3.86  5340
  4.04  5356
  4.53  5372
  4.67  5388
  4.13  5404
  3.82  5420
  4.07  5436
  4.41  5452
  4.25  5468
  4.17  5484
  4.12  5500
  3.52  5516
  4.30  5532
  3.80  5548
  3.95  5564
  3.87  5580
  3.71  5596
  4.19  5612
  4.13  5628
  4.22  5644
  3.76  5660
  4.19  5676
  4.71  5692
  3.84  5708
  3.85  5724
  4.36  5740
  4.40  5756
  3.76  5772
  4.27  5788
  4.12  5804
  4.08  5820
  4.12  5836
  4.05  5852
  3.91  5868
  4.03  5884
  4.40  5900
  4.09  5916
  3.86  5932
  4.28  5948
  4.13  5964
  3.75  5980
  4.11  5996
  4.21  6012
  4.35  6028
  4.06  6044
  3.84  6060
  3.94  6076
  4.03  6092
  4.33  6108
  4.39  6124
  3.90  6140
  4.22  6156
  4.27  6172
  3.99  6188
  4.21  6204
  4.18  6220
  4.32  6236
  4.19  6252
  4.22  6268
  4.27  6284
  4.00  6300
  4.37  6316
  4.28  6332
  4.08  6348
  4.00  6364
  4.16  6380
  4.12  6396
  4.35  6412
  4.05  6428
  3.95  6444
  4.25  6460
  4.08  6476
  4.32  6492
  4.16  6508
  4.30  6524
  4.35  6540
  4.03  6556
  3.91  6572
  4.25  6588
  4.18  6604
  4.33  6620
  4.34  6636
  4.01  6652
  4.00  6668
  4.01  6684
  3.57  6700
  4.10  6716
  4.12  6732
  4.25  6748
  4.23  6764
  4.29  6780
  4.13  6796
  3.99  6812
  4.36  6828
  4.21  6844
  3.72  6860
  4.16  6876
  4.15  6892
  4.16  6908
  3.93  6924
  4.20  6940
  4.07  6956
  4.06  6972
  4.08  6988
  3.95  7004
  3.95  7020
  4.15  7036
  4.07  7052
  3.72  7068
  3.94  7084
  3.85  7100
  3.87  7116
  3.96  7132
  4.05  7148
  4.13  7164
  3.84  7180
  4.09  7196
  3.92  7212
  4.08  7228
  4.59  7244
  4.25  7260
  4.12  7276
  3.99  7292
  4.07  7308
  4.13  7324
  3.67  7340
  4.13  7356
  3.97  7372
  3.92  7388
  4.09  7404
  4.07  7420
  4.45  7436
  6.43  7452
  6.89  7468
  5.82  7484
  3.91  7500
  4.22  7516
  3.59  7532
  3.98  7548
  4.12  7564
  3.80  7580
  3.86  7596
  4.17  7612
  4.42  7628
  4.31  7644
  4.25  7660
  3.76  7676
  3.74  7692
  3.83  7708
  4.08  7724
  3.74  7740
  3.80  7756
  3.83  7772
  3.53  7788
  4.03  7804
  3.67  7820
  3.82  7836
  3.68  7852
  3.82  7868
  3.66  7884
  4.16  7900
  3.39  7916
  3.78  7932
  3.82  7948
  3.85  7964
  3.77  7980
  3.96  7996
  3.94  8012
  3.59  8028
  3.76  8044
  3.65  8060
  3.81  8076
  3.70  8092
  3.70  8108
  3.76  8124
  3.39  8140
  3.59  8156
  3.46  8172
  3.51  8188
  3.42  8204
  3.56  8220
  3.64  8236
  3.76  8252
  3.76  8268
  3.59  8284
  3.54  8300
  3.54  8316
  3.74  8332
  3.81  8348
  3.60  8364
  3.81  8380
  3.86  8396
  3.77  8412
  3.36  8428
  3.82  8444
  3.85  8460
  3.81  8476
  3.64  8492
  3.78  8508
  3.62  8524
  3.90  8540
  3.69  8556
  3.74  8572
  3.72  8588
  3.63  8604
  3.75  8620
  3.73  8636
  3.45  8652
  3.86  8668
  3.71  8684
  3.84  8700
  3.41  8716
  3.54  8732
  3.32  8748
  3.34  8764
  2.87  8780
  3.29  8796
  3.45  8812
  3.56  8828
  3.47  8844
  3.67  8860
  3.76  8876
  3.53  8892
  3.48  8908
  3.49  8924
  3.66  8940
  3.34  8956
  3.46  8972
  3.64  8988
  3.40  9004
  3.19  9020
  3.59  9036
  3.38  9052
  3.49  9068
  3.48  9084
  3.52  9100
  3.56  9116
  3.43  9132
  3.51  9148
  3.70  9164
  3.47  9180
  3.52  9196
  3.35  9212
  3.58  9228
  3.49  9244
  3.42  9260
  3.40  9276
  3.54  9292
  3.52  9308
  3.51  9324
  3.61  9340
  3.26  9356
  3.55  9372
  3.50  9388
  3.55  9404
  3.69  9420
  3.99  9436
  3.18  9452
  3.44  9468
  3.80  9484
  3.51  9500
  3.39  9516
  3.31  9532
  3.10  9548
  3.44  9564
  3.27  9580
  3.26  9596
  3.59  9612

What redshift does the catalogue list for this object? 0.14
